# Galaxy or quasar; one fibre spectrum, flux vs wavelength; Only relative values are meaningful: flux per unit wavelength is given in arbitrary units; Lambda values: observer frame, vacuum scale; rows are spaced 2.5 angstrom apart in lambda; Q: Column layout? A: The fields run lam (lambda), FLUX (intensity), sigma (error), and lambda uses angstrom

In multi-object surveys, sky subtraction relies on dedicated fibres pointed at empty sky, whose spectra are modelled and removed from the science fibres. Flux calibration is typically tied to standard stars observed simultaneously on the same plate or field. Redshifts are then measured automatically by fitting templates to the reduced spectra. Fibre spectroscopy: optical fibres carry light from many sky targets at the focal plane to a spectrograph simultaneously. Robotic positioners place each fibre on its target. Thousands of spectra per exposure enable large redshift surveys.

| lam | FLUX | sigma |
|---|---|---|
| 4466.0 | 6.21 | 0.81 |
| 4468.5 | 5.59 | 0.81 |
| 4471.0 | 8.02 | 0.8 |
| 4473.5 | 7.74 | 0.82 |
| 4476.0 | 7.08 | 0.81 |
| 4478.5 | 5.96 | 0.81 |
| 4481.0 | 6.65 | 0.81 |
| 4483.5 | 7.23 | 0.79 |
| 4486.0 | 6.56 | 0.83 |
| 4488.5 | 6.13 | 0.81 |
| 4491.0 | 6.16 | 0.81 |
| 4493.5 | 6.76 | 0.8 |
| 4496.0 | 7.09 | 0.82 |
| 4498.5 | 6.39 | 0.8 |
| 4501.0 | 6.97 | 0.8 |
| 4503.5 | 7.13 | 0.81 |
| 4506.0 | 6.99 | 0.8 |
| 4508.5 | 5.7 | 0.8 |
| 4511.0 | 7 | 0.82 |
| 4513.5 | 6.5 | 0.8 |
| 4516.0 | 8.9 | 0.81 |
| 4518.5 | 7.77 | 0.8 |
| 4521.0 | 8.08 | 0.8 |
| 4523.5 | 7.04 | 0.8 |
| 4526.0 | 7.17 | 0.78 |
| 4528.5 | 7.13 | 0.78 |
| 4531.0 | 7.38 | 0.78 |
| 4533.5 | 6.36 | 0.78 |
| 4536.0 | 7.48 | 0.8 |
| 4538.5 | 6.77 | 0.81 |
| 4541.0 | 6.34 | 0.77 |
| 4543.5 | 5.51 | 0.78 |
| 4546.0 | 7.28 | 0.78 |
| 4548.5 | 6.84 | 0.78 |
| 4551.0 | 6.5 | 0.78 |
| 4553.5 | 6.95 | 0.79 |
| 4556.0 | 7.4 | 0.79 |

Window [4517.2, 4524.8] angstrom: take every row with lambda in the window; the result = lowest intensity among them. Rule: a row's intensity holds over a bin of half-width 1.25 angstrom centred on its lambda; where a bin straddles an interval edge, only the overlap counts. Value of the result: 7.04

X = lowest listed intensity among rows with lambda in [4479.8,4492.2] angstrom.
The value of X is 6.13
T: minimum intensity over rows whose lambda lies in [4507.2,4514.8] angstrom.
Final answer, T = 5.7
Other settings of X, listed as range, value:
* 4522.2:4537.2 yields 6.36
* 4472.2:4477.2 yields 7.08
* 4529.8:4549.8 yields 5.51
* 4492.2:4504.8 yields 6.39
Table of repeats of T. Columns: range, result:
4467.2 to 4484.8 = 5.59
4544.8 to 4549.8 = 6.84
